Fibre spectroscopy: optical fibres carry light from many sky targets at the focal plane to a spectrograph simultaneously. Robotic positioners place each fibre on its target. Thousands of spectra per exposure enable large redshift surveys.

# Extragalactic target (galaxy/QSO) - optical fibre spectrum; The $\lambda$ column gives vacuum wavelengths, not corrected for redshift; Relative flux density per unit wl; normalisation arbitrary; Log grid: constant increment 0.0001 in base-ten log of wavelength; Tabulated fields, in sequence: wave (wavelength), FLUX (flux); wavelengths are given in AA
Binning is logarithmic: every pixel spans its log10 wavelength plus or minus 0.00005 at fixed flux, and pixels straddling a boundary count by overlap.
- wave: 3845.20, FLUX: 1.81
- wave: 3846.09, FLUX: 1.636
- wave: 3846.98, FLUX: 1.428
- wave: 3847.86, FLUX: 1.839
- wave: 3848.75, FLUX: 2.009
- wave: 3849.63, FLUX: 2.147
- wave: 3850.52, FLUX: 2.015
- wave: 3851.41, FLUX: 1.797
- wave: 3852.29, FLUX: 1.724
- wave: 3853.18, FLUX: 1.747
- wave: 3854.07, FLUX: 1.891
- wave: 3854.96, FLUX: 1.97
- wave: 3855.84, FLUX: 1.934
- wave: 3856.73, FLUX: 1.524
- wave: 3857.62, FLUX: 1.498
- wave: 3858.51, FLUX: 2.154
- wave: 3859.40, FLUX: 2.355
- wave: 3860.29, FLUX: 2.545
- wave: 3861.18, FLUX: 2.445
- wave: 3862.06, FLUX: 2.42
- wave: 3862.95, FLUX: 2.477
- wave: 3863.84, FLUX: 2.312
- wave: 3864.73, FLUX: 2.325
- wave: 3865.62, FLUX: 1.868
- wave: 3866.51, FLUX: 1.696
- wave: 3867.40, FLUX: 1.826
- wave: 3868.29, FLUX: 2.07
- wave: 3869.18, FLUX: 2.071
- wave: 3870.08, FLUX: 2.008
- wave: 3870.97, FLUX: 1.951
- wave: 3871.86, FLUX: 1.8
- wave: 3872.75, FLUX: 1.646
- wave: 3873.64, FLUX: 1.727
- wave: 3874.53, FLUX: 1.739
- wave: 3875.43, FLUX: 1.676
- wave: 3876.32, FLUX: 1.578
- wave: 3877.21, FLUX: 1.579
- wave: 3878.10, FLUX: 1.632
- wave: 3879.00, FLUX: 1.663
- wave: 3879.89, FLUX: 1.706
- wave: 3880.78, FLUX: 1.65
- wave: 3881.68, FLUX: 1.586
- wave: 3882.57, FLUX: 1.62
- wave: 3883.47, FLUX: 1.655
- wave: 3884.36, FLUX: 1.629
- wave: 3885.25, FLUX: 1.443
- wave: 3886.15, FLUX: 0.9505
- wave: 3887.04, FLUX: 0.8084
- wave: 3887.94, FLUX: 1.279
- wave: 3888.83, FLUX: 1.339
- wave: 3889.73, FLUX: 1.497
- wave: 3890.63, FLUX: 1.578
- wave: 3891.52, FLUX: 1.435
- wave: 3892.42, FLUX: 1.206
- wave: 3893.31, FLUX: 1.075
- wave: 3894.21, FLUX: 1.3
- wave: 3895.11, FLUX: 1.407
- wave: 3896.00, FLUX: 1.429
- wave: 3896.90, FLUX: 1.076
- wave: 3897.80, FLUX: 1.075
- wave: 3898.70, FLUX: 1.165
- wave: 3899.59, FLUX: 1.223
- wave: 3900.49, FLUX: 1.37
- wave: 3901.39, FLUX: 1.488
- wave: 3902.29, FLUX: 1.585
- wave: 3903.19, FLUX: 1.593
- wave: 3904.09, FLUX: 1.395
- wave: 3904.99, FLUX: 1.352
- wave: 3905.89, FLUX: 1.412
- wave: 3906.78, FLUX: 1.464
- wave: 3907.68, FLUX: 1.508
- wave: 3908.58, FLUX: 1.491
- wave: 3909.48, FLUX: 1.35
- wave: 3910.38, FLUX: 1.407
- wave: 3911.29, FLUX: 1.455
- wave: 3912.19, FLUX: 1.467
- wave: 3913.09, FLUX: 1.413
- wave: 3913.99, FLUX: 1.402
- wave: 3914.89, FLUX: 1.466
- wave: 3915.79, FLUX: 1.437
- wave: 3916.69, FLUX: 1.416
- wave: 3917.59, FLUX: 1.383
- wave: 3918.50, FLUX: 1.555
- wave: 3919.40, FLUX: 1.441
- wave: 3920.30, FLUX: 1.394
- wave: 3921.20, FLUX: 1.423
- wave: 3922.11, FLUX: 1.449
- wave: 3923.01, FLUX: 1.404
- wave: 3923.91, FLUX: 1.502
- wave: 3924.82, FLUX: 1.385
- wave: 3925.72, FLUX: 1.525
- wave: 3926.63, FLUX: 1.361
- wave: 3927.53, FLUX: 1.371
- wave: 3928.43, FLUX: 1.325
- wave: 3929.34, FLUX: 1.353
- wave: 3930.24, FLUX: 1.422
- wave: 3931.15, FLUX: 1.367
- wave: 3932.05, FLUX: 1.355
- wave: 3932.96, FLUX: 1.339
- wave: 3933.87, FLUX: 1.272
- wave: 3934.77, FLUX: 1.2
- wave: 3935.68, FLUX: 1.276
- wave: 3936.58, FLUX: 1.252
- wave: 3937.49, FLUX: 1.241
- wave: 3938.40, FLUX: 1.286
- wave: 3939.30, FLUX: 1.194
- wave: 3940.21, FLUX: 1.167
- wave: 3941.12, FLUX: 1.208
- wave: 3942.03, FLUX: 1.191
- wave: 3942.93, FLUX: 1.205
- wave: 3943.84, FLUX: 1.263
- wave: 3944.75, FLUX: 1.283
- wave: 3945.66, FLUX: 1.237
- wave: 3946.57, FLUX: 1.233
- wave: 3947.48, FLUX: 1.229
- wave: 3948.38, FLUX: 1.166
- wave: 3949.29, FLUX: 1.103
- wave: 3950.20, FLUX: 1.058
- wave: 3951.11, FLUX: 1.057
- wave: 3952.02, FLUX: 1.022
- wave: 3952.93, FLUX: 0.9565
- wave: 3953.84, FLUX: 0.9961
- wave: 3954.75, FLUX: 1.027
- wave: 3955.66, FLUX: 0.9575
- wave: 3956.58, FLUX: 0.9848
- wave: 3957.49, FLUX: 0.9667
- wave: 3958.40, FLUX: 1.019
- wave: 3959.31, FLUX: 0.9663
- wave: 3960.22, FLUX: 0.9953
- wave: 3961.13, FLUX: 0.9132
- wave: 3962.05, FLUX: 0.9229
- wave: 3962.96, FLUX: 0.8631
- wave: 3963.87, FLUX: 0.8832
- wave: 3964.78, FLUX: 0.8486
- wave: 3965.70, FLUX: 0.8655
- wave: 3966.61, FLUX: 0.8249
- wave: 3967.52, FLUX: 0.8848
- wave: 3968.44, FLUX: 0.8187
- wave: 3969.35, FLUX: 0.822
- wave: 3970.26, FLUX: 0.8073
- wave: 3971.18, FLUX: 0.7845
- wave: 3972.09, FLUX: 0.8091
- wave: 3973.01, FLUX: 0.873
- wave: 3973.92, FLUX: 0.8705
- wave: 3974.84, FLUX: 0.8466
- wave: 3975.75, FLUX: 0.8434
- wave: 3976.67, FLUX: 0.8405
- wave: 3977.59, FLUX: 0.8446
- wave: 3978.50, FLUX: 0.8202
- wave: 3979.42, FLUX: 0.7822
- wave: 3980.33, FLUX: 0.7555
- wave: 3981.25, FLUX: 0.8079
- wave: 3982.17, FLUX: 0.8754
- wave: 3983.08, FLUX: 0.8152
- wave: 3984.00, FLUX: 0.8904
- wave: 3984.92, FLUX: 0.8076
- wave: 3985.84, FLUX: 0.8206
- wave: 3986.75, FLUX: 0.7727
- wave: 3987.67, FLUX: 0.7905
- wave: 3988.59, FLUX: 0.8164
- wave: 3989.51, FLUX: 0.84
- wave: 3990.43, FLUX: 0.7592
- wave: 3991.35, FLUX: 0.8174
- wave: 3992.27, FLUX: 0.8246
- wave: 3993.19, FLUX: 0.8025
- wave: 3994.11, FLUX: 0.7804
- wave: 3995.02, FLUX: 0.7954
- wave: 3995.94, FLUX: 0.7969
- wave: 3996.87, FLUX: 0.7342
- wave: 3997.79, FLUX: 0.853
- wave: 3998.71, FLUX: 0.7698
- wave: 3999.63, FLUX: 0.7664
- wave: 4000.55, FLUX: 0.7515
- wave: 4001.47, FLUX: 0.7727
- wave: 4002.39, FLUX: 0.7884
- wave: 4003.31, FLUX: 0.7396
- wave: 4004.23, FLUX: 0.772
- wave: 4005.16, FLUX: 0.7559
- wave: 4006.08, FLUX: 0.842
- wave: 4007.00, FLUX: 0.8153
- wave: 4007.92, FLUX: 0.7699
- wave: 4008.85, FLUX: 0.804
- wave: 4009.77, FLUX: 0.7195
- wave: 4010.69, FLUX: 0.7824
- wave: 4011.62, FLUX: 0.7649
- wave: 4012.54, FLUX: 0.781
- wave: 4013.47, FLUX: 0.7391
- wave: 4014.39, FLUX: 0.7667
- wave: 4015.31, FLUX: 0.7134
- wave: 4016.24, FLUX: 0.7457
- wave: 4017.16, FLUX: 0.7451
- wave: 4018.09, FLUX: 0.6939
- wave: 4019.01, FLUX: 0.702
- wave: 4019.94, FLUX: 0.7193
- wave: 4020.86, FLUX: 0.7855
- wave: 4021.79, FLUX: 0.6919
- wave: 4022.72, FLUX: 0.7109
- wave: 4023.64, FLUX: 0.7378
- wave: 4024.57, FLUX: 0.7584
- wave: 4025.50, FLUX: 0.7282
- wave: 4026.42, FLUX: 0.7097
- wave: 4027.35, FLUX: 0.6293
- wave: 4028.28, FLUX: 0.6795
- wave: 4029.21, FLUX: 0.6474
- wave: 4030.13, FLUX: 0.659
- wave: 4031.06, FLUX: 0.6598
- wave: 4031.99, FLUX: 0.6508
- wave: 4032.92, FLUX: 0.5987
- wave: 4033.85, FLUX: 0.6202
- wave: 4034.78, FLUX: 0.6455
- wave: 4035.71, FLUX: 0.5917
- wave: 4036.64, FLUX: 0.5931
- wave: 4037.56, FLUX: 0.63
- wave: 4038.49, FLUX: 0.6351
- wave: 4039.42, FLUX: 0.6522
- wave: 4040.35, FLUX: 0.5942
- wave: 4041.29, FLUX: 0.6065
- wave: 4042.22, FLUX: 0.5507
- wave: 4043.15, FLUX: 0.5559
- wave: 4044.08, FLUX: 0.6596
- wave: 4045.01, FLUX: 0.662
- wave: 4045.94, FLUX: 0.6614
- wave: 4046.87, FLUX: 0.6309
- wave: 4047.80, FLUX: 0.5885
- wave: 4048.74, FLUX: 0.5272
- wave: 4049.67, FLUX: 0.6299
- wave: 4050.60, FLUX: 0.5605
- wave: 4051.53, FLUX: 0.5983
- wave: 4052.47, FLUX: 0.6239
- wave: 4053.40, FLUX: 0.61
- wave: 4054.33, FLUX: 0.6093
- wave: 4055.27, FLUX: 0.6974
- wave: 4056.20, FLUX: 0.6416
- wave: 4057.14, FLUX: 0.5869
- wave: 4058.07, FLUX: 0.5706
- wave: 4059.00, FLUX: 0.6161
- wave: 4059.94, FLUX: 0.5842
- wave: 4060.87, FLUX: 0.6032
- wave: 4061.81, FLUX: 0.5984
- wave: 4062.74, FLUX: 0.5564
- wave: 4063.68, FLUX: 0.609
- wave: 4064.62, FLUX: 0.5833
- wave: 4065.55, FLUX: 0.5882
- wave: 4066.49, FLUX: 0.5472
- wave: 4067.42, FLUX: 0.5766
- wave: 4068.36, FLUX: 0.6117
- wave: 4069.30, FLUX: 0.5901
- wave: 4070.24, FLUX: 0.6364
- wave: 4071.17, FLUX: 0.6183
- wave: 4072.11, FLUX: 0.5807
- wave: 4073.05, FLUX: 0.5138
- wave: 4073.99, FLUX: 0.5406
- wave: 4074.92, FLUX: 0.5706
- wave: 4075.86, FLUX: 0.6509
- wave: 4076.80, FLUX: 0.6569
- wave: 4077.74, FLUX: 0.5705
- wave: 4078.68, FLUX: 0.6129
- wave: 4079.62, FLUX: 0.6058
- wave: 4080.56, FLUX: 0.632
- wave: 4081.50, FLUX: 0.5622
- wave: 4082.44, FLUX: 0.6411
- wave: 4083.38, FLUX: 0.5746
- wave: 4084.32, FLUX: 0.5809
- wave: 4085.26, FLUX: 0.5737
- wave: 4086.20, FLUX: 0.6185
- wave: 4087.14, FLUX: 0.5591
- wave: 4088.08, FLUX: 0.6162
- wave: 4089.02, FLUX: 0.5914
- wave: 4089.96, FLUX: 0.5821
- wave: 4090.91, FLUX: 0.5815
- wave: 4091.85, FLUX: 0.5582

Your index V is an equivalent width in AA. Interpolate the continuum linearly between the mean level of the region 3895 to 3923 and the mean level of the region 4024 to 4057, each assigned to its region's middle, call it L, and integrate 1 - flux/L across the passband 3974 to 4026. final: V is 4.9 AA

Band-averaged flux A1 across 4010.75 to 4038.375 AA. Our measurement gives 0.694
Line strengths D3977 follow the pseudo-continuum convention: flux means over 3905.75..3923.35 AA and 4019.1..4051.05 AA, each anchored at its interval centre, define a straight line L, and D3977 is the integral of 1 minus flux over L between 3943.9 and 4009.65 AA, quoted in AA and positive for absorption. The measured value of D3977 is 9.4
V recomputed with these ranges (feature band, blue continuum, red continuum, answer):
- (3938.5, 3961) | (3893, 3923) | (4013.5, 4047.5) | 0.9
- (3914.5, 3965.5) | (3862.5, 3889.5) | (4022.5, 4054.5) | 3.1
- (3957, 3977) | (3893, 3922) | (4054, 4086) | 4.1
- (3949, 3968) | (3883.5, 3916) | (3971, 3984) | 0.1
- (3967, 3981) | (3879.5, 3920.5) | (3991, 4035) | 2.0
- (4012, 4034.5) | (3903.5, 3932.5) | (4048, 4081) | 3.4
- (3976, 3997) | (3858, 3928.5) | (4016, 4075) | 3.9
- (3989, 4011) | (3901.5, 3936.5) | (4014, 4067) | 2.7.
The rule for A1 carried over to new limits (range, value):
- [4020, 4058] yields 0.64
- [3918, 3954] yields 1.28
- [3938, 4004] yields 0.919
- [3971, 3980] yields 0.832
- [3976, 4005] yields 0.8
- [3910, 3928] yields 1.43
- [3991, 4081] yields 0.67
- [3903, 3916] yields 1.44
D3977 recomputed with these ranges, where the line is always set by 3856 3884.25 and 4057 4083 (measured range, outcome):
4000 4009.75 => 2.3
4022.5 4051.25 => 6.1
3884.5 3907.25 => 5.3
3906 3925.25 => 1.9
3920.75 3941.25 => 2.2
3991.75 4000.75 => 2.4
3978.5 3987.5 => 2.7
